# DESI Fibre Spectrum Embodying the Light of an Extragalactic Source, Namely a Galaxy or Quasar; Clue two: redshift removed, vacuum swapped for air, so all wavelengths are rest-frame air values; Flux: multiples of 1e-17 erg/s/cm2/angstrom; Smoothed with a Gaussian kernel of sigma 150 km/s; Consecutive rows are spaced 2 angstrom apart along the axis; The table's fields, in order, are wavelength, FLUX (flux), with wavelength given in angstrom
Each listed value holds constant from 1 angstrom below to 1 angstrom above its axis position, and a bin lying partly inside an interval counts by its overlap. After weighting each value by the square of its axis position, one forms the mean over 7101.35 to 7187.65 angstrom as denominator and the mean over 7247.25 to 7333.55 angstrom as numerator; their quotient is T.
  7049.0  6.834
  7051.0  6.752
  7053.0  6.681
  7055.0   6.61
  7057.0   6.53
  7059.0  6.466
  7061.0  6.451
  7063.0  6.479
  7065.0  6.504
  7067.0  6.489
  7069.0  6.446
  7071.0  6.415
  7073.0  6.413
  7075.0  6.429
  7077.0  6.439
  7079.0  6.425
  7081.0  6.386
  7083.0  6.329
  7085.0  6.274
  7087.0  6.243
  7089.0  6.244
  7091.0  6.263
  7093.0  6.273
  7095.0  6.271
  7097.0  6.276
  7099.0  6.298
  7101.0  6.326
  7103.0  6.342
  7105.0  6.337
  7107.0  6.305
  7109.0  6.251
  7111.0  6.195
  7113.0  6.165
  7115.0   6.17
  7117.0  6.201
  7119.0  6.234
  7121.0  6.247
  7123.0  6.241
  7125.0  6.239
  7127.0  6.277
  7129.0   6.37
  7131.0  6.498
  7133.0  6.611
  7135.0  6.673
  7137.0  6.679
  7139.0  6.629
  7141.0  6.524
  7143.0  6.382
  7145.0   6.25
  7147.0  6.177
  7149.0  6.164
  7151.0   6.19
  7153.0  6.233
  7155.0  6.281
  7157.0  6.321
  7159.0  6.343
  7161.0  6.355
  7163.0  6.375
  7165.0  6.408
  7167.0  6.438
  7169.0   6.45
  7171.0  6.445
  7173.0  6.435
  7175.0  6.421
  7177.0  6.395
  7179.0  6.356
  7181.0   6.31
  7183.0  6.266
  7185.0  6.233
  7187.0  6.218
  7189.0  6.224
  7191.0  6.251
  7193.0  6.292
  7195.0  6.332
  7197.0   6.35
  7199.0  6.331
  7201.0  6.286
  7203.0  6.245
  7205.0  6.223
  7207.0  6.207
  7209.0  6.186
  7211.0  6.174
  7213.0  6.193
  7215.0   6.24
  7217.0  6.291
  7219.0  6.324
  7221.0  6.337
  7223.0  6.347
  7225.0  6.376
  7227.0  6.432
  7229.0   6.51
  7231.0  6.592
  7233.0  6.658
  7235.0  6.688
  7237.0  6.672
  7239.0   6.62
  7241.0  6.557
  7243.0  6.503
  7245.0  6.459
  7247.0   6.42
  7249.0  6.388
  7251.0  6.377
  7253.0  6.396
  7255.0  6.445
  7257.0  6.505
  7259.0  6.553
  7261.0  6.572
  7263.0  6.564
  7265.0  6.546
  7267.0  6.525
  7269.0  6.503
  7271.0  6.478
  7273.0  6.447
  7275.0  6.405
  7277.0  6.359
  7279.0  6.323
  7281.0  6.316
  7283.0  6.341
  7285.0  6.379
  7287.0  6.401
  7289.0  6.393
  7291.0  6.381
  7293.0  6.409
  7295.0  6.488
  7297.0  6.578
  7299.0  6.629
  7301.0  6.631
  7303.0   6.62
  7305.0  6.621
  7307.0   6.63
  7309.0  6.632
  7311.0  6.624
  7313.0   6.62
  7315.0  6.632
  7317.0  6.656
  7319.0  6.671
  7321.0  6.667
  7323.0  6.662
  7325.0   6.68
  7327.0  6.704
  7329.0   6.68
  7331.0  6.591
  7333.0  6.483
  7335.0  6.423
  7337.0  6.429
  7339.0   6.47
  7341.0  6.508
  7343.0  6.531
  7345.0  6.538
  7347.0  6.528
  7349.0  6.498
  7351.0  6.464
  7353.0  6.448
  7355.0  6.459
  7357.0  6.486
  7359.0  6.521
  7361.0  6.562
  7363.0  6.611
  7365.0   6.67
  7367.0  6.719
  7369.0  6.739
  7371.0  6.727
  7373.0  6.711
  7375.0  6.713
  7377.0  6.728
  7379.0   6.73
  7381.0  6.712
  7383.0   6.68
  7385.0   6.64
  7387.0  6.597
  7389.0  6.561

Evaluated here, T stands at 1.07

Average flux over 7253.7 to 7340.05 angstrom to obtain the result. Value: 6.53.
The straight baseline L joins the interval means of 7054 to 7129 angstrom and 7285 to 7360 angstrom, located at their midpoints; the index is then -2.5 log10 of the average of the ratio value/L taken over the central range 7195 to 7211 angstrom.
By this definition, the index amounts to 0.03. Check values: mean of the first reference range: 6.34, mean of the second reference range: 6.55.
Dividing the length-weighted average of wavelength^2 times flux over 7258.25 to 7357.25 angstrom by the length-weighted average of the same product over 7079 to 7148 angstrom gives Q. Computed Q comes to 1.09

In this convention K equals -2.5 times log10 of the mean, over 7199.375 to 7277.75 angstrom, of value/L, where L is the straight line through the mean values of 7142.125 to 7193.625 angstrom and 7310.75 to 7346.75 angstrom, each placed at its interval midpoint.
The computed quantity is 0.00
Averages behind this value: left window 6.32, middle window 6.43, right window 6.59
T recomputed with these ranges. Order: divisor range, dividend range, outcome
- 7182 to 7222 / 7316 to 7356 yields 1.09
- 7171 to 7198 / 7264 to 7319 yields 1.06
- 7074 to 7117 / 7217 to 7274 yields 1.07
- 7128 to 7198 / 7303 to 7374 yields 1.09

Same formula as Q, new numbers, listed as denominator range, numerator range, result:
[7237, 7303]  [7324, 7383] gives 1.04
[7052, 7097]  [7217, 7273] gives 1.06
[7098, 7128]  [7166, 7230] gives 1.03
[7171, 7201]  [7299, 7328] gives 1.09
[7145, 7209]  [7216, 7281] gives 1.05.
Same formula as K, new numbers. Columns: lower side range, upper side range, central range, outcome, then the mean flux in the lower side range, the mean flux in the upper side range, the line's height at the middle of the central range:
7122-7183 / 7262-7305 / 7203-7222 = 0.03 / 6.38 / 6.47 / 6.42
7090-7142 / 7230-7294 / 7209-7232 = 0.02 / 6.34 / 6.47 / 6.44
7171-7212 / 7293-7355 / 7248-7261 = 0.00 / 6.29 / 6.57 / 6.42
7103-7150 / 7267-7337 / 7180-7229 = 0.02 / 6.34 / 6.53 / 6.42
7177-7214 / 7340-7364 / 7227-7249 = -0.04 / 6.26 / 6.51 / 6.33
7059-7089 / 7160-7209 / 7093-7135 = 0.01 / 6.41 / 6.32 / 6.38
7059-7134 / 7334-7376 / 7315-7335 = -0.02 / 6.34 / 6.56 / 6.53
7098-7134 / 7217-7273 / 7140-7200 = 0.01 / 6.29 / 6.49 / 6.38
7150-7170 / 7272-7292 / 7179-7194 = 0.01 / 6.34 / 6.37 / 6.35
